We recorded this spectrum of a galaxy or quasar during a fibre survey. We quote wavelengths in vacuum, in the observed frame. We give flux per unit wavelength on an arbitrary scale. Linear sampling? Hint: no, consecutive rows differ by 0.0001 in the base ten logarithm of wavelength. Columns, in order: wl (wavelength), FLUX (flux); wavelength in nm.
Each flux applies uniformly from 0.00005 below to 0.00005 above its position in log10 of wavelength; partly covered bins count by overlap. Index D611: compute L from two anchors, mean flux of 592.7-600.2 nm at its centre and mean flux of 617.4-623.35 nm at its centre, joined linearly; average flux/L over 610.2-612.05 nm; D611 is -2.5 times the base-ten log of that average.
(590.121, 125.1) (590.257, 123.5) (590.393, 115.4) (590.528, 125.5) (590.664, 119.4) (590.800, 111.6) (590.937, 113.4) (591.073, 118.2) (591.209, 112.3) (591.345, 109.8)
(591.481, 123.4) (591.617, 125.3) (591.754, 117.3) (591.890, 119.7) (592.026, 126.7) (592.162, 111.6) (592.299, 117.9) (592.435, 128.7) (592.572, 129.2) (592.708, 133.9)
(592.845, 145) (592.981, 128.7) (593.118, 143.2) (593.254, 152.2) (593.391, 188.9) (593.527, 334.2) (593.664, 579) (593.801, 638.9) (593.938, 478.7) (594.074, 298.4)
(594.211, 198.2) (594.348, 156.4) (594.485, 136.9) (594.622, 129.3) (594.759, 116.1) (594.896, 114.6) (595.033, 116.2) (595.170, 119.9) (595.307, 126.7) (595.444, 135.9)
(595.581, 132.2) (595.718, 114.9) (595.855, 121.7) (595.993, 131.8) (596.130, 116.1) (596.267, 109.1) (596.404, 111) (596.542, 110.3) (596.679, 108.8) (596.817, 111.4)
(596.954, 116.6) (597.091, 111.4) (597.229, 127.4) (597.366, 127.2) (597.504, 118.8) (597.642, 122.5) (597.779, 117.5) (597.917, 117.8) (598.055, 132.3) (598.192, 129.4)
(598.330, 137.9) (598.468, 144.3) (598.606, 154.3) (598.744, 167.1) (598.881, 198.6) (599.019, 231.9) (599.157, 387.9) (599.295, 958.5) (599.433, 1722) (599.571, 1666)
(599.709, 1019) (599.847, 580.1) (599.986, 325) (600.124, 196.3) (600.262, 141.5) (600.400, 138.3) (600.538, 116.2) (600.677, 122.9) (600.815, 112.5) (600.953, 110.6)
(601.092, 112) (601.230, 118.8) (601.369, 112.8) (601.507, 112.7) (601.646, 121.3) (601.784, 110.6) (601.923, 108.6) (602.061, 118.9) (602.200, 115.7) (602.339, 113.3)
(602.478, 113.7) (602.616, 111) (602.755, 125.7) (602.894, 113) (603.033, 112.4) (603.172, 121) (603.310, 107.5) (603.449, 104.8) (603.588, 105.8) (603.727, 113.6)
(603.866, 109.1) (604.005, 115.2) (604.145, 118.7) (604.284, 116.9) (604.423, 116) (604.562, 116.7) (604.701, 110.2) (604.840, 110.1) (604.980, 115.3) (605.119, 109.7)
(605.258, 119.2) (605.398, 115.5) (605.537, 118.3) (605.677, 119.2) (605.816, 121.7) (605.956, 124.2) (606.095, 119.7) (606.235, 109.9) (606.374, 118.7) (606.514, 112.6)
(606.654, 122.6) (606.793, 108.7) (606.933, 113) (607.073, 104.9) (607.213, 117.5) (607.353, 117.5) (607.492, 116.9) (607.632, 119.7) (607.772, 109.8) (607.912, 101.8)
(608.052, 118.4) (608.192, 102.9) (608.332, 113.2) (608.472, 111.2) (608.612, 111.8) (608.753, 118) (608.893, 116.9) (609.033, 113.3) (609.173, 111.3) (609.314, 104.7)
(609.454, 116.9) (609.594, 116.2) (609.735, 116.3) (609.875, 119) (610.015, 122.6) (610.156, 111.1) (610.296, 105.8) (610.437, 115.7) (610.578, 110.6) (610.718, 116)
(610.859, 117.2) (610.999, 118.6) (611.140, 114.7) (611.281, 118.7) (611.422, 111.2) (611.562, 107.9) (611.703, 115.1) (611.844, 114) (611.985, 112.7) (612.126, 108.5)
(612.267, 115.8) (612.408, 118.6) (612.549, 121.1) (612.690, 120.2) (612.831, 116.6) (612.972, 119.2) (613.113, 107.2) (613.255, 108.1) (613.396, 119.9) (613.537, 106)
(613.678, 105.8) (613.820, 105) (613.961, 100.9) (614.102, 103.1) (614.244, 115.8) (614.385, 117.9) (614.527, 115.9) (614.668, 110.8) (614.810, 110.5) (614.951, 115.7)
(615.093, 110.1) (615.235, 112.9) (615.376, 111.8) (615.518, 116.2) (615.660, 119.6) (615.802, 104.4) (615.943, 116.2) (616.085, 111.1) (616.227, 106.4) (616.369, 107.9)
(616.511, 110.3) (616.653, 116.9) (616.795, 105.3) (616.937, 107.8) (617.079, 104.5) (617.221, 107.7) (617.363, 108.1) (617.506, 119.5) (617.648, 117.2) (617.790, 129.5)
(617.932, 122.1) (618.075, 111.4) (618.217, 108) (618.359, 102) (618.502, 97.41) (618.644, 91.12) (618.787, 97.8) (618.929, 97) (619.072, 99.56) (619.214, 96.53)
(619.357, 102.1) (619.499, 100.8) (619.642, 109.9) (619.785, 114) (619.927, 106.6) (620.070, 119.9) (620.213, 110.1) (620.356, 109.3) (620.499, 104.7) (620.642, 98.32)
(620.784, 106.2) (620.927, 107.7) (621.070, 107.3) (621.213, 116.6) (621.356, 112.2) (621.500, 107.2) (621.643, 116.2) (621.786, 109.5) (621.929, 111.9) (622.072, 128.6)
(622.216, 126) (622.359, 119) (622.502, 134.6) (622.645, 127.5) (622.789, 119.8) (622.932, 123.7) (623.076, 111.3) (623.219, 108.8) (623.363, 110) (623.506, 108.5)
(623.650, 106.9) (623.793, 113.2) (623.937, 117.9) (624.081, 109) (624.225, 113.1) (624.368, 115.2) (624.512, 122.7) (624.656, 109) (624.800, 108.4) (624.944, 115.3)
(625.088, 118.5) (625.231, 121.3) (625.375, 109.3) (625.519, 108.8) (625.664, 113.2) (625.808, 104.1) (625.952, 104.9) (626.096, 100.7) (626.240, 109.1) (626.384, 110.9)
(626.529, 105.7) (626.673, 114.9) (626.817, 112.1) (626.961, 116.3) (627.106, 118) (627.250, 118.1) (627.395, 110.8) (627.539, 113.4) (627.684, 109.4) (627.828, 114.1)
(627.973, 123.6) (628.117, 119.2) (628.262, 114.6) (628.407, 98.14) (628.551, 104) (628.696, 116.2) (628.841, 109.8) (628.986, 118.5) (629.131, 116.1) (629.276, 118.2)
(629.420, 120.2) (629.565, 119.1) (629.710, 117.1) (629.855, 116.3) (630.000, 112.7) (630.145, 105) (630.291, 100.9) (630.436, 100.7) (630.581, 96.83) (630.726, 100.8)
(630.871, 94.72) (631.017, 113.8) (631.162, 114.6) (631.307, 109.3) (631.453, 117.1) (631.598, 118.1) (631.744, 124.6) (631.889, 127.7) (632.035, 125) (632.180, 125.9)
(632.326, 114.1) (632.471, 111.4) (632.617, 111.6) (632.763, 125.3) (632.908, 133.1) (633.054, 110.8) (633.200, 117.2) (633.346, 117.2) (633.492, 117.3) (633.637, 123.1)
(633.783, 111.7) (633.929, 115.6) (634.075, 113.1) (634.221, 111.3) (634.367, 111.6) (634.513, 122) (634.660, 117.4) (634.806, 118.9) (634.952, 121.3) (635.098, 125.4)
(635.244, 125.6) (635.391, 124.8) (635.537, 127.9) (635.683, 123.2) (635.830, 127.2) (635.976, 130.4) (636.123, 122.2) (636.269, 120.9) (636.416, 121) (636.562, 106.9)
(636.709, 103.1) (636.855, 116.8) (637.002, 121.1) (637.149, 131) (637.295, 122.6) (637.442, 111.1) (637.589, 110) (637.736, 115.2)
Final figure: 0.46 mag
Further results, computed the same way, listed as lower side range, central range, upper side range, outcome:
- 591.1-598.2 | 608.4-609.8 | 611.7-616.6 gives 0.10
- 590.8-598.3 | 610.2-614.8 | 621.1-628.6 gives 0.16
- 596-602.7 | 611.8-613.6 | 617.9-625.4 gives 0.40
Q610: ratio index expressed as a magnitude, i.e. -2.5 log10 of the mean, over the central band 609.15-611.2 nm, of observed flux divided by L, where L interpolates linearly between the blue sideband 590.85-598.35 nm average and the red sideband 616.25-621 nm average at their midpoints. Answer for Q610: 0.09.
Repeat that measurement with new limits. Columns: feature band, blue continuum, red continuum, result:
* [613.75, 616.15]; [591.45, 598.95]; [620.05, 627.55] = 0.15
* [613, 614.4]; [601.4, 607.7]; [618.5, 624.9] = 0.04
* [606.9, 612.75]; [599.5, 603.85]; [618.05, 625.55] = 0.46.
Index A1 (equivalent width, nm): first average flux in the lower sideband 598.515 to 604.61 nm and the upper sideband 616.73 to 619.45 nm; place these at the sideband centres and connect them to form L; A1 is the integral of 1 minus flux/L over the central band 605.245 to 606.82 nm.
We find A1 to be 0.72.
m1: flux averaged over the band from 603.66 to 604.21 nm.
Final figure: 114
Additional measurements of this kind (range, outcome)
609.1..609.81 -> 113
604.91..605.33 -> 115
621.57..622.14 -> 117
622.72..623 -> 122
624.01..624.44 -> 113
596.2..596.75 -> 110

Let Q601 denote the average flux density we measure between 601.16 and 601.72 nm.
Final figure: 116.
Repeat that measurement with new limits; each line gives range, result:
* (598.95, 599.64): 993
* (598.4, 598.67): 149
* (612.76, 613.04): 118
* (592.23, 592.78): 127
